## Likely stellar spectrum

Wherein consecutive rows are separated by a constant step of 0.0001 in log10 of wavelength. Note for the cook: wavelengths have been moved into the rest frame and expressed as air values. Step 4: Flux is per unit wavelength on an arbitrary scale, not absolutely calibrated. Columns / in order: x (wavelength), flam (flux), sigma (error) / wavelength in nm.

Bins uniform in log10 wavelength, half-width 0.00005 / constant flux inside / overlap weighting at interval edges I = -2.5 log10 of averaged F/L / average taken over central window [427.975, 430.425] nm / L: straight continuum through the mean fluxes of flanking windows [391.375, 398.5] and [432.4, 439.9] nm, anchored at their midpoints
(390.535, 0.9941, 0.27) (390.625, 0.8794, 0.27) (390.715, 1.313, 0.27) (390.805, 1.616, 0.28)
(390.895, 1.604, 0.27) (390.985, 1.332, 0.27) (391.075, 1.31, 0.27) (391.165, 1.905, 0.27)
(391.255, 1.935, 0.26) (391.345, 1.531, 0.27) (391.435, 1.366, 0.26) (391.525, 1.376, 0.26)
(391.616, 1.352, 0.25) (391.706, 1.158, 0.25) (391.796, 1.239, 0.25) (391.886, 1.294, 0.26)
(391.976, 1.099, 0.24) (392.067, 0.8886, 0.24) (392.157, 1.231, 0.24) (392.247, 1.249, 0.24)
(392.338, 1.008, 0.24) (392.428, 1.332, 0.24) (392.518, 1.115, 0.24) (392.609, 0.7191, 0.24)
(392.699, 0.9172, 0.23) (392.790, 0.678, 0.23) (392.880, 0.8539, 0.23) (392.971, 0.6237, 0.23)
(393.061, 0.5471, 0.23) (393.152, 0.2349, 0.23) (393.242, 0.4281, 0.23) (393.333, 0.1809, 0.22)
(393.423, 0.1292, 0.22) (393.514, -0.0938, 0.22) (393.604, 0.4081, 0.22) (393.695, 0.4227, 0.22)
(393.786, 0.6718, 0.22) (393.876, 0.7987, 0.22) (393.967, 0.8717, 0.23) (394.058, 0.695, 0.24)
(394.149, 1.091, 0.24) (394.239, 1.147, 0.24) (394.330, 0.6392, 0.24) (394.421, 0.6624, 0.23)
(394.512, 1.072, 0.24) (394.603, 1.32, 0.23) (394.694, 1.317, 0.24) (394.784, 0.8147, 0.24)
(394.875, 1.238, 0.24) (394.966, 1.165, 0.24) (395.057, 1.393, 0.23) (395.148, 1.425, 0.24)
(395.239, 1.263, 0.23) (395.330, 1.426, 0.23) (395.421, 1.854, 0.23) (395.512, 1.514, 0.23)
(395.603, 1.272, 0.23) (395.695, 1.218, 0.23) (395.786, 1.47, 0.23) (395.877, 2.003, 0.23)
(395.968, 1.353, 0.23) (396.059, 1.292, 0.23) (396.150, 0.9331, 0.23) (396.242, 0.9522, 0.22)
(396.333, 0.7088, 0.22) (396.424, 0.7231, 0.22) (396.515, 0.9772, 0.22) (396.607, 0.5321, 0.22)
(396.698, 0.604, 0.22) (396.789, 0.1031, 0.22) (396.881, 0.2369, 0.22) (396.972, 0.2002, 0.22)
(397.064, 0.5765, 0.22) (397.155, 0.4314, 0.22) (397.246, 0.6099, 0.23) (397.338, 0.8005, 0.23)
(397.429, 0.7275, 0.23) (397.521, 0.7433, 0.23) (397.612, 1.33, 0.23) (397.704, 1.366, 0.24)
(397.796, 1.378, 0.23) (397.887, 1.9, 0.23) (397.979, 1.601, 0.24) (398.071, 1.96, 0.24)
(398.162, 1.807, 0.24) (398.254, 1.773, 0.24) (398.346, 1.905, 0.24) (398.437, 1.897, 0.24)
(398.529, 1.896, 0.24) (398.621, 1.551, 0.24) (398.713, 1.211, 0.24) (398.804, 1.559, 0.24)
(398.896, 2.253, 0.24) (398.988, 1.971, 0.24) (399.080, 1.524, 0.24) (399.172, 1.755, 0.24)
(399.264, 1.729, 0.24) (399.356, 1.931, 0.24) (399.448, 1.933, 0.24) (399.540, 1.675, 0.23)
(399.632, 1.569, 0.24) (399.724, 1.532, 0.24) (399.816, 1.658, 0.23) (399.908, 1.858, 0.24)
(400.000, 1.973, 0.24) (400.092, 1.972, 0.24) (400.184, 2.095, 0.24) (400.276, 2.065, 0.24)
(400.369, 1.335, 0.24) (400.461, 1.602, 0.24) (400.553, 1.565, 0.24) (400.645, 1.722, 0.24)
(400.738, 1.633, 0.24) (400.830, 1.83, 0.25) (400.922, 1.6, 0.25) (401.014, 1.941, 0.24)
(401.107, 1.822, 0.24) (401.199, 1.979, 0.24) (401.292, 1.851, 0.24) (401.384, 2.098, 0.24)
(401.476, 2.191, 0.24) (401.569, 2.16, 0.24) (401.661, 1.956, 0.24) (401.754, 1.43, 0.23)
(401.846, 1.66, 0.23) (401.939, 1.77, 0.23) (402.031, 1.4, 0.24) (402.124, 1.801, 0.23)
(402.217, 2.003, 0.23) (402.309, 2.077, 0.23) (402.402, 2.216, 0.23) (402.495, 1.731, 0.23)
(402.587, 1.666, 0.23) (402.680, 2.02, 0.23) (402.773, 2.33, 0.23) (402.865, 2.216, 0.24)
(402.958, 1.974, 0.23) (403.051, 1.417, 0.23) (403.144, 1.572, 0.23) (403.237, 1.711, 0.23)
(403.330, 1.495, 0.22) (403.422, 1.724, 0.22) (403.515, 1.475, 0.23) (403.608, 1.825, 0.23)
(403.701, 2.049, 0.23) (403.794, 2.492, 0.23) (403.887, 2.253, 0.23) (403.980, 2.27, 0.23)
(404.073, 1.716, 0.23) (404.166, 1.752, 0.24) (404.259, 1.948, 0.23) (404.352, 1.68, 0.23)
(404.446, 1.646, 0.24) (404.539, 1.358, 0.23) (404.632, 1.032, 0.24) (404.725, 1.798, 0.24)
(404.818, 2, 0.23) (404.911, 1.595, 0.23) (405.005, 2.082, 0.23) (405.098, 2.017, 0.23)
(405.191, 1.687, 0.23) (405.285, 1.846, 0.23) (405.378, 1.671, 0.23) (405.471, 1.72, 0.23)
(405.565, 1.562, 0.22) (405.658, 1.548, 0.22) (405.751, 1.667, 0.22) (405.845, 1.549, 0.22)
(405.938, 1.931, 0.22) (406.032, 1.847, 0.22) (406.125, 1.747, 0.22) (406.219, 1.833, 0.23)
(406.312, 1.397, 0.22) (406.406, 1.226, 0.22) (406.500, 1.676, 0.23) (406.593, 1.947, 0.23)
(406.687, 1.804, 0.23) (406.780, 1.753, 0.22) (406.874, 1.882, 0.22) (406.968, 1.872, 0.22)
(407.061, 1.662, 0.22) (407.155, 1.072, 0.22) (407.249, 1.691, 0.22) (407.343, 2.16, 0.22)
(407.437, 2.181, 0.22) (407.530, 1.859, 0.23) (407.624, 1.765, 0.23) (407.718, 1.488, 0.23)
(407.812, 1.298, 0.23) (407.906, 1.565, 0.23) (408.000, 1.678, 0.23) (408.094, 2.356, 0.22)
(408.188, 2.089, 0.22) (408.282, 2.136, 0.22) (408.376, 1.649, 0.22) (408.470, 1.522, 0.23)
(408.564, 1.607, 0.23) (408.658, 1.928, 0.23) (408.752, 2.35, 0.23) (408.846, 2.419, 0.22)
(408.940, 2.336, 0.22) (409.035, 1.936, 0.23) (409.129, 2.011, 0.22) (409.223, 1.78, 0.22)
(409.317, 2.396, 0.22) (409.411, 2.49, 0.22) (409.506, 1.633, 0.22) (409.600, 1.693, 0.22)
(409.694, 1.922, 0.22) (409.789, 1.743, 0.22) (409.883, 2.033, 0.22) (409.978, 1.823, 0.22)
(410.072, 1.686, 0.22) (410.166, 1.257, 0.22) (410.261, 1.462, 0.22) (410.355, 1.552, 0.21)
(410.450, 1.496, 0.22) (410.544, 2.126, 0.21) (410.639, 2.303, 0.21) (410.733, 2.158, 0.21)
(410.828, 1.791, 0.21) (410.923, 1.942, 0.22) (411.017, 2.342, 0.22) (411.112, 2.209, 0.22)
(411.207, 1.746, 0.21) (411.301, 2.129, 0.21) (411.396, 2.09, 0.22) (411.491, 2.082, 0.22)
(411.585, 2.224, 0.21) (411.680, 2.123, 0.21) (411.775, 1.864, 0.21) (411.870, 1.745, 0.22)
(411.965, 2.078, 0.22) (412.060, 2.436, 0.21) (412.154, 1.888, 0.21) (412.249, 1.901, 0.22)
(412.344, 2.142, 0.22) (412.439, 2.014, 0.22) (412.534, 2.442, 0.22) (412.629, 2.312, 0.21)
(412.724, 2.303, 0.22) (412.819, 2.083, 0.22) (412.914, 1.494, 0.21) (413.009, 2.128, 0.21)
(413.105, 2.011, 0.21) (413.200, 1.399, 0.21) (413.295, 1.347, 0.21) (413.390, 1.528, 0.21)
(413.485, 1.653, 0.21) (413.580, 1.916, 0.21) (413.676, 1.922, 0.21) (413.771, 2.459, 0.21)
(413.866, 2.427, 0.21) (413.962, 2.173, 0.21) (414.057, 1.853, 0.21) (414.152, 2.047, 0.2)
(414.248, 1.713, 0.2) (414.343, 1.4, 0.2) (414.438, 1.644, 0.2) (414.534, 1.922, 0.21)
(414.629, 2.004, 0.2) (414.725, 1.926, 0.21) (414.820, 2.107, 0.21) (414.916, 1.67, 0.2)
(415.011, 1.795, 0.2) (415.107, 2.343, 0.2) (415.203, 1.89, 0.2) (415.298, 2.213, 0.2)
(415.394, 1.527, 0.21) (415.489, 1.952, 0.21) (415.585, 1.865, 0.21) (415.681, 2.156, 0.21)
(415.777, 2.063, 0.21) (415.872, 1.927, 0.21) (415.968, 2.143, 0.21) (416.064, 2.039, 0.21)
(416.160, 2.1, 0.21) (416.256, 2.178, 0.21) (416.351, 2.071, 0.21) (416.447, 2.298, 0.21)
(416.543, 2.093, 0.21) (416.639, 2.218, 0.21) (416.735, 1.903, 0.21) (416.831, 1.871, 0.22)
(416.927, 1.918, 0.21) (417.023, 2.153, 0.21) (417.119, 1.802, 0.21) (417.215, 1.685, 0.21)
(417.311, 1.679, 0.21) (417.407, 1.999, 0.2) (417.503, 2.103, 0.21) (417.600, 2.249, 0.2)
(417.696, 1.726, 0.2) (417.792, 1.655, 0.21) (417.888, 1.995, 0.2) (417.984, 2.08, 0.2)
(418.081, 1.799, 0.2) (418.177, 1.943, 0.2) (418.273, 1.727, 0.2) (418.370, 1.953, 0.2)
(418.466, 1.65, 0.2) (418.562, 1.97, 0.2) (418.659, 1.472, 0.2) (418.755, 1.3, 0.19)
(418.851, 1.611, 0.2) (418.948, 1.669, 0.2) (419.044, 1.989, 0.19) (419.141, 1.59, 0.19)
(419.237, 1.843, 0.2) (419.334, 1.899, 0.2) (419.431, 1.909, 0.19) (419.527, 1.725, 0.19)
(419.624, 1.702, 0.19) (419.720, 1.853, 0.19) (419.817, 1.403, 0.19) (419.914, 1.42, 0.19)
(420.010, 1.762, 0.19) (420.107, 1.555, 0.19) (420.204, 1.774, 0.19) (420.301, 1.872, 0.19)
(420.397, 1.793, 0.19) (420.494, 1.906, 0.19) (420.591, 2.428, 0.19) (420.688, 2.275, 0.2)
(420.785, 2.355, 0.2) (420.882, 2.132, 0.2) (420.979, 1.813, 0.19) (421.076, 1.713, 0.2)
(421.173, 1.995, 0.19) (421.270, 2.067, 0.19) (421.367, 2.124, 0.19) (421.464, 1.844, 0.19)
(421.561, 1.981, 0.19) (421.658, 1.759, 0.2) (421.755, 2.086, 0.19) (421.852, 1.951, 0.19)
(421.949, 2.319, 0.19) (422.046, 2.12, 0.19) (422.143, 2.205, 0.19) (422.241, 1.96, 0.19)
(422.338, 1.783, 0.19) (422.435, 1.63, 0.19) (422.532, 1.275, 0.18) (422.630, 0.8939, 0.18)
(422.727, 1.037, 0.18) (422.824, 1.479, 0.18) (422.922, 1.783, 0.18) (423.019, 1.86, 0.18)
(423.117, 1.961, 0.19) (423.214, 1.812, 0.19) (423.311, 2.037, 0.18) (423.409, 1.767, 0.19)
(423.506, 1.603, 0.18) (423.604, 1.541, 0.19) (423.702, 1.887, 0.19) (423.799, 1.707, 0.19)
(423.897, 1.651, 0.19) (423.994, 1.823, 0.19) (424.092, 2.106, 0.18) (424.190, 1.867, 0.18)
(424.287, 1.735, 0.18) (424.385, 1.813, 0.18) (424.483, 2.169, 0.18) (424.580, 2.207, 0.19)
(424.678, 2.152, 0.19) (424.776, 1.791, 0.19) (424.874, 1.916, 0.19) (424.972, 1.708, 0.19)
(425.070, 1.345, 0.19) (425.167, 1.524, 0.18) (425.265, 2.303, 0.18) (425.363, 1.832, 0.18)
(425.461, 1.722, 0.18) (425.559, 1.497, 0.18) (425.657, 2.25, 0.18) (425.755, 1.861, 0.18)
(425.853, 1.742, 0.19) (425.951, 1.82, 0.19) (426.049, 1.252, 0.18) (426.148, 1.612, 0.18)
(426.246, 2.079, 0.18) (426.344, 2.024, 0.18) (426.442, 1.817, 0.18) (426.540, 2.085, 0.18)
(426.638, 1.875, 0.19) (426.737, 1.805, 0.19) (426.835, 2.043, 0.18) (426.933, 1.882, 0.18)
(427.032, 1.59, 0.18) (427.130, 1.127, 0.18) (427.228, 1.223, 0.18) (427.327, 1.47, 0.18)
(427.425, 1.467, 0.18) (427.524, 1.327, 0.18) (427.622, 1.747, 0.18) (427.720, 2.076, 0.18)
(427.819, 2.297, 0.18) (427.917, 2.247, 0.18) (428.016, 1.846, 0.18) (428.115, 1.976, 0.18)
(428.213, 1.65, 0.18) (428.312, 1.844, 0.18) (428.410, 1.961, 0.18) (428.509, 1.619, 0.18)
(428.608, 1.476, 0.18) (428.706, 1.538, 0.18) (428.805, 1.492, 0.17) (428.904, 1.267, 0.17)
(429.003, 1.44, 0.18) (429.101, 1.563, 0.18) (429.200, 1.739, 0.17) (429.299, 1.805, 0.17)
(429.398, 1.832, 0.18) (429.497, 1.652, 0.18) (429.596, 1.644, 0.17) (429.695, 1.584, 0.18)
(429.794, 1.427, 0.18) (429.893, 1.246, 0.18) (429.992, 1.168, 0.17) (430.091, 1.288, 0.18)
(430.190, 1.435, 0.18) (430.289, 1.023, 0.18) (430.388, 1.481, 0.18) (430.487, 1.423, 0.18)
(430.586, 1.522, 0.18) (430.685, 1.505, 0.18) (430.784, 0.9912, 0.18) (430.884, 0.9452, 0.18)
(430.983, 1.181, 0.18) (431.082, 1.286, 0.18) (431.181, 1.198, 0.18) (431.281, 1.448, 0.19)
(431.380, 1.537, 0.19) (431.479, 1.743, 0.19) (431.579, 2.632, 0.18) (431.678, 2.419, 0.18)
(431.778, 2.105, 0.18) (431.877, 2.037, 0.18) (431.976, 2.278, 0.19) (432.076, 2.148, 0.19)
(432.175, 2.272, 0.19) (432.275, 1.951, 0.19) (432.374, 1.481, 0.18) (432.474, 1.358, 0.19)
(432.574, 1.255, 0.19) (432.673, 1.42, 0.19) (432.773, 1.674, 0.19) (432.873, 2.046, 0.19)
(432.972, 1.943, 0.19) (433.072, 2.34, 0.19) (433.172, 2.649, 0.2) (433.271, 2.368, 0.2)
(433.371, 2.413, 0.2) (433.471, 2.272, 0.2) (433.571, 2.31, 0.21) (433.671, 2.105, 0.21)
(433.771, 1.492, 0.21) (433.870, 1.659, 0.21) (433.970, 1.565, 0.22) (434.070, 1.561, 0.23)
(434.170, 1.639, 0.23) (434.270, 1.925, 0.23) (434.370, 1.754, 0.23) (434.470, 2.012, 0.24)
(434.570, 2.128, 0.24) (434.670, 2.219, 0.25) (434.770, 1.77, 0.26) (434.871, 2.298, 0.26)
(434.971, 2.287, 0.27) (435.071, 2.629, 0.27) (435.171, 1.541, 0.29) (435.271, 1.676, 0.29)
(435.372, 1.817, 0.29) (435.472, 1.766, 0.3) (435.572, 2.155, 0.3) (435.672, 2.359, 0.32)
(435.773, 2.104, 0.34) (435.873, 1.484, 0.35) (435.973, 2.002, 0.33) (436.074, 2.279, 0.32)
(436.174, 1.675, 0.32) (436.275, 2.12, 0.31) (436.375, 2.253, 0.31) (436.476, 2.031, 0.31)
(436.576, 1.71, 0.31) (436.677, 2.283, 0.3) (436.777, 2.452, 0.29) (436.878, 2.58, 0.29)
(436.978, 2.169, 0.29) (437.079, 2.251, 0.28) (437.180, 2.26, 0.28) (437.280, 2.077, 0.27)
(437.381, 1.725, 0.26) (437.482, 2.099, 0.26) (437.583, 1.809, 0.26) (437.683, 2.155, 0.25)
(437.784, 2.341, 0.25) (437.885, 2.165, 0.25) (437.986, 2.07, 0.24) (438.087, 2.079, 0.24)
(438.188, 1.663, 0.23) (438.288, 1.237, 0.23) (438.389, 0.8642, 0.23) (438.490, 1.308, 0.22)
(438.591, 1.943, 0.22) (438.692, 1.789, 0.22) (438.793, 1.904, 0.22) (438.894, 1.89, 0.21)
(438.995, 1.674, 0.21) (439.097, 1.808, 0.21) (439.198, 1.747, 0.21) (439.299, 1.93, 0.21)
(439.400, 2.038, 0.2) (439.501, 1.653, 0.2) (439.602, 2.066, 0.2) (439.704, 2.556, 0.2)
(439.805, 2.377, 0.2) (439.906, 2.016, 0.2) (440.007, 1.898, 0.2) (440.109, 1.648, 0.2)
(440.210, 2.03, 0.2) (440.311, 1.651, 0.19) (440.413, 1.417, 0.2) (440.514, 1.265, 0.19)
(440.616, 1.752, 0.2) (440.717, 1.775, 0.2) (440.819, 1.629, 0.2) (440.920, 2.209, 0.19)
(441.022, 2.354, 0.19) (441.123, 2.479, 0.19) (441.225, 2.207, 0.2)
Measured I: 0.16 mag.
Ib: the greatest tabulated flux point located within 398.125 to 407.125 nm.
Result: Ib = 2.492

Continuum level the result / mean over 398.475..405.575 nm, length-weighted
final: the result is 1.8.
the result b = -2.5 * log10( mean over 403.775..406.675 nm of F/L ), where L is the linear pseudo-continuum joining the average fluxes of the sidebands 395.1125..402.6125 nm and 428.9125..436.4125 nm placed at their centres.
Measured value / -0.12 mag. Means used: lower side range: 1.51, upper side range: 1.79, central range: 1.75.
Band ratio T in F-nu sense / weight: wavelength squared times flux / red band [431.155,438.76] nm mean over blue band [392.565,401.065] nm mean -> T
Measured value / 1.93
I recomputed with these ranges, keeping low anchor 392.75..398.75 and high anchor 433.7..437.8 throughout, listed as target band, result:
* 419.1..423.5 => -0.12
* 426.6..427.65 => 0.13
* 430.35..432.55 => 0.13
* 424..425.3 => -0.10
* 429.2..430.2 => 0.21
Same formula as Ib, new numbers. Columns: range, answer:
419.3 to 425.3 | 2.428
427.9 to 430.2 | 2.247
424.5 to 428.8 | 2.303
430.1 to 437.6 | 2.649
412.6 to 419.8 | 2.459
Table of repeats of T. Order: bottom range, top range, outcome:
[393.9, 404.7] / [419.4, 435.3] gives 1.35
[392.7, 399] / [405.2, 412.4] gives 1.89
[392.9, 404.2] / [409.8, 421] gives 1.46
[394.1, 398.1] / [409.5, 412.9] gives 1.98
